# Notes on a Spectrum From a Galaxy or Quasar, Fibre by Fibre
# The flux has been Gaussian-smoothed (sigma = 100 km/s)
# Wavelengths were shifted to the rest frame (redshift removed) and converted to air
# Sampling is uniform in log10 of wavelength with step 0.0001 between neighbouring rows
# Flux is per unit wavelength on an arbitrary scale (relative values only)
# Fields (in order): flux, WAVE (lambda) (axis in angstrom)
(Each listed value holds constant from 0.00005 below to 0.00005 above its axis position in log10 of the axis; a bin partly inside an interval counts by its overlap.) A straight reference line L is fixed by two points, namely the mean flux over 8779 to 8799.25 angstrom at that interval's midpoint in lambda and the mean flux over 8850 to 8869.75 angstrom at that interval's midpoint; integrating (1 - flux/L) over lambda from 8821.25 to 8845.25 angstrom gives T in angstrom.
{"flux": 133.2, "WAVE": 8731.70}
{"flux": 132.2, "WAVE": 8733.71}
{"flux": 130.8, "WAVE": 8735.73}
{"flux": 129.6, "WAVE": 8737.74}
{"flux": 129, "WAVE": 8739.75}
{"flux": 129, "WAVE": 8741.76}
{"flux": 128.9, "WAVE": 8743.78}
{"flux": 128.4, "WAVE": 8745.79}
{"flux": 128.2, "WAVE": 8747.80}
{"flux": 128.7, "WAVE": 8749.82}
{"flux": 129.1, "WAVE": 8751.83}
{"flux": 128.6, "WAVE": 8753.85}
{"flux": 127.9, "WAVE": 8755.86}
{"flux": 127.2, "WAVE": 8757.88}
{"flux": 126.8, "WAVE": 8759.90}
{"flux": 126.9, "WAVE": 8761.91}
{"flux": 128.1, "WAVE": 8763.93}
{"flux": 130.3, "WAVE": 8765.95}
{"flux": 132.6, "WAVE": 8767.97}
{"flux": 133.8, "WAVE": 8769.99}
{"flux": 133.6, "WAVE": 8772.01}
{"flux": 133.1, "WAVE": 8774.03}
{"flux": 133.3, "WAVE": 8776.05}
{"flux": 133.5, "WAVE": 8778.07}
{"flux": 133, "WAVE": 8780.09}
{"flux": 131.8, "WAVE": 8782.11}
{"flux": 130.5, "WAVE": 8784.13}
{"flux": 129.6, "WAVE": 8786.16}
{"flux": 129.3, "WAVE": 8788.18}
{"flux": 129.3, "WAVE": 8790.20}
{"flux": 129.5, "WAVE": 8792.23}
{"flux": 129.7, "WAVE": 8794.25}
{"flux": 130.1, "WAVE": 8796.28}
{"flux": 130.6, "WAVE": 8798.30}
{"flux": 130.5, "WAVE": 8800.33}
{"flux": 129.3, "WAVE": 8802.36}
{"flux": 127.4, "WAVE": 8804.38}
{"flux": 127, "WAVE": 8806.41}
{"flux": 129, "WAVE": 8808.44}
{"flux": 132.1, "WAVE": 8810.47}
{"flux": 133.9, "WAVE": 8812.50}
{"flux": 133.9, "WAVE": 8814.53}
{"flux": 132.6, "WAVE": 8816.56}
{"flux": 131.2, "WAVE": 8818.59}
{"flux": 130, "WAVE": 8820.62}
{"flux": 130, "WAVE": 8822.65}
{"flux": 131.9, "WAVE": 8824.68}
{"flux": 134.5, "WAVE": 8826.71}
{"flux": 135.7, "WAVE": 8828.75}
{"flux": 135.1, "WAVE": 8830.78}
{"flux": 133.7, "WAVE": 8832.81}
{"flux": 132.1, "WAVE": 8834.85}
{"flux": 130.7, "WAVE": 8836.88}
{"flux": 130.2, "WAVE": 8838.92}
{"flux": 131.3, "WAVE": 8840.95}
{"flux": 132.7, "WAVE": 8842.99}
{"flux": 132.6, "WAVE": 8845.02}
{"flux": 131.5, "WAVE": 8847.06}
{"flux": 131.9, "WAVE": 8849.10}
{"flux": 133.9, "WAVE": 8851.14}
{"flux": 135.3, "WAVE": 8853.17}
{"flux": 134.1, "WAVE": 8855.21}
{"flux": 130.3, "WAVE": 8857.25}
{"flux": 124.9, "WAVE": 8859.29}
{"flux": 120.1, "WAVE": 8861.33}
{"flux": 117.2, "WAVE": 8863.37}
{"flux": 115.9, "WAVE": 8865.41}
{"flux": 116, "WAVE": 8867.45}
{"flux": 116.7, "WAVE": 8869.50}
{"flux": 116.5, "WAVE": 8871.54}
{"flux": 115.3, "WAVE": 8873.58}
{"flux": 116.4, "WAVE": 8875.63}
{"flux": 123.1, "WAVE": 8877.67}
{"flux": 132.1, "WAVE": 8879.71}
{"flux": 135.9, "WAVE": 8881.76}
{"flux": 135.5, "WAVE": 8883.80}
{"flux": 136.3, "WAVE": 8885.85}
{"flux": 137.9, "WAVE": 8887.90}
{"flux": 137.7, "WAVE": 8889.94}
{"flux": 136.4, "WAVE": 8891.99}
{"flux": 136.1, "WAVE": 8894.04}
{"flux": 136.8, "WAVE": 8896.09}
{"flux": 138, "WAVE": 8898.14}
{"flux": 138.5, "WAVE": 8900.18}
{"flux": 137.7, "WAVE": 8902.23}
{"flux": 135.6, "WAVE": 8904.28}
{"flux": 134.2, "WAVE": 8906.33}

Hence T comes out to -1.1 angstrom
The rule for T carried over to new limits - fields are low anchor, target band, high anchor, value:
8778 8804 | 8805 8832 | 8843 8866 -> -0.5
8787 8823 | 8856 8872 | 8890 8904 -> 1.7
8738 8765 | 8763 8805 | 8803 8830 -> -0.3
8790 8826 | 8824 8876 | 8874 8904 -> 1.8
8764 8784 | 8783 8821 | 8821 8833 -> 0.8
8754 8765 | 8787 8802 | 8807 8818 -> 0.1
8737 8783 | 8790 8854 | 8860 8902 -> -1.2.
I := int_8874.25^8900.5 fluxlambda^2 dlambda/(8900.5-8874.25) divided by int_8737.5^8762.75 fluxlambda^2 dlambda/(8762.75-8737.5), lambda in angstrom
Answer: 1.1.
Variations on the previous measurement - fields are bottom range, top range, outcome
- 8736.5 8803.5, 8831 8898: 1.01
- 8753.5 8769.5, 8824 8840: 1.05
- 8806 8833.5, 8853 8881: 0.93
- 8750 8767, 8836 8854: 1.05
